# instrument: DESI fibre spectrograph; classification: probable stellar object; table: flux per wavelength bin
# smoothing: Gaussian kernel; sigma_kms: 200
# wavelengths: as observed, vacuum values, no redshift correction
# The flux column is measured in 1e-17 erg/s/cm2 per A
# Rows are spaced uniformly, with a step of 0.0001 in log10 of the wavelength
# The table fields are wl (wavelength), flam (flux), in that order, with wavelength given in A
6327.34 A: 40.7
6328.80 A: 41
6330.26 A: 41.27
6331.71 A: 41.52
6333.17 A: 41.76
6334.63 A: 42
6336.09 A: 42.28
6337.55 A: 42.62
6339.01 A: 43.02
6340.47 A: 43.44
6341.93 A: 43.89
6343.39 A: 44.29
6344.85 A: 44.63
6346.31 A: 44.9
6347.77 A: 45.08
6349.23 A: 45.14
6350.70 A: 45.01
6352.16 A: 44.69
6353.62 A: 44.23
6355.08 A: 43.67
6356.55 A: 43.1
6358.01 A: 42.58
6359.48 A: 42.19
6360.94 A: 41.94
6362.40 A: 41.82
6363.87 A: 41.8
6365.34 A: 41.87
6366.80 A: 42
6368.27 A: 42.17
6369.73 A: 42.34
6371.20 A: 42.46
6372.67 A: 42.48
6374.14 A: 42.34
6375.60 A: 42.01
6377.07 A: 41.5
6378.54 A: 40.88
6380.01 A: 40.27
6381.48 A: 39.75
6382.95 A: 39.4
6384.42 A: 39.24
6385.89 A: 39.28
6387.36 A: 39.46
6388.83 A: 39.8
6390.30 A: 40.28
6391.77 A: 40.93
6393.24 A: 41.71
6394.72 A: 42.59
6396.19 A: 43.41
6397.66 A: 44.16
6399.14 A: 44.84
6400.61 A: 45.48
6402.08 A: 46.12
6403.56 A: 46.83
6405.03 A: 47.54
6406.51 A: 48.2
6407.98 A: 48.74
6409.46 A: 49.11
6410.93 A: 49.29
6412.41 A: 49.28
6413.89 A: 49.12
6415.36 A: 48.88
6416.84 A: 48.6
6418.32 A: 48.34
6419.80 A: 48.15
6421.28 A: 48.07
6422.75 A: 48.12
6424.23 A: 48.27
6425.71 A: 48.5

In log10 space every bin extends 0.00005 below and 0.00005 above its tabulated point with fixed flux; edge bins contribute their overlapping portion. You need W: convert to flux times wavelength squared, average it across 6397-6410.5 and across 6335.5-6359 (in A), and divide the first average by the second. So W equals 1.1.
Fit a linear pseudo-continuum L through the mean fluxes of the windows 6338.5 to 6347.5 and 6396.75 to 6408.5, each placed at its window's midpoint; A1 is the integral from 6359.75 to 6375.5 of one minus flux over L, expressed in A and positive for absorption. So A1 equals 1.0 A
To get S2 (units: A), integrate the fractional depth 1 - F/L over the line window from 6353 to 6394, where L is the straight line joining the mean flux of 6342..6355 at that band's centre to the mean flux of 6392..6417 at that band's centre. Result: 3.6 A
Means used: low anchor 44.7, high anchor 46.5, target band 41.5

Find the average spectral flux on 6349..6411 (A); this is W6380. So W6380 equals 43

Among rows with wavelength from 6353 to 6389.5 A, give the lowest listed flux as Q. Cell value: 39.24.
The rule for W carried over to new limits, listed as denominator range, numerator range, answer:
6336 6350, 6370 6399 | 0.95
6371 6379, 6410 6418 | 1.18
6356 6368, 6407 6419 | 1.18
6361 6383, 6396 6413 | 1.14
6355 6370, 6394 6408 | 1.09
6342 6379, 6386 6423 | 1.08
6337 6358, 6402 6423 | 1.12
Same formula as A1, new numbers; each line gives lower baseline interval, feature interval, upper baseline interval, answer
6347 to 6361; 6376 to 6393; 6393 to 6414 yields 2.0 A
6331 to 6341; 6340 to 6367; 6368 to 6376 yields -0.7 A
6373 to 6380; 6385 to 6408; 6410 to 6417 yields 1.1 A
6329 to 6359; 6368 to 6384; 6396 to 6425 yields 1.4 A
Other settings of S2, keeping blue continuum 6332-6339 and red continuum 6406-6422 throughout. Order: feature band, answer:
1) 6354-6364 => 0.4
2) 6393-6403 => 0.7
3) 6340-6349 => -0.3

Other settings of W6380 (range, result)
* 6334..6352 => 43.9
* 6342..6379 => 43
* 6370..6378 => 42.1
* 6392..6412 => 45.9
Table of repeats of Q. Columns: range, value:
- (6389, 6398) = 40.28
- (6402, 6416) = 46.12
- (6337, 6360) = 42.19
